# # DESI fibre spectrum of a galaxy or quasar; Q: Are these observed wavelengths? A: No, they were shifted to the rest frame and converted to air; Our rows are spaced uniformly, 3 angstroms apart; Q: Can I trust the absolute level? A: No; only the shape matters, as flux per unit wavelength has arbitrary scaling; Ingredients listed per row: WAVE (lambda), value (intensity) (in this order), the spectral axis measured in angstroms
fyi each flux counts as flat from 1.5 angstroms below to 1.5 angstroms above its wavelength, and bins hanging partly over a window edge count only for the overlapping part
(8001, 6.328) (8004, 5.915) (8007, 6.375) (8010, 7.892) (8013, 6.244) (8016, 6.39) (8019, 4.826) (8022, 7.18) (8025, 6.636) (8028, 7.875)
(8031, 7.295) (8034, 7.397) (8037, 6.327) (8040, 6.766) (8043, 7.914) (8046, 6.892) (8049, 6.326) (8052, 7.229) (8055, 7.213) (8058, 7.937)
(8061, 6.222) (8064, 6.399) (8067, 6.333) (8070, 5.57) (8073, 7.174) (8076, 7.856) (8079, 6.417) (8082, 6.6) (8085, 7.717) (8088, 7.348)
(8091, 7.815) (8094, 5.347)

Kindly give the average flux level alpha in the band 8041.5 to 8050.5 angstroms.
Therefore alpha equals 7.04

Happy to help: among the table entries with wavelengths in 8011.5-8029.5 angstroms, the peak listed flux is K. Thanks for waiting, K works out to 7.875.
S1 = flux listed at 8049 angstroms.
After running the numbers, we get 6.326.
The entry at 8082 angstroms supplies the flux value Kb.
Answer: 6.6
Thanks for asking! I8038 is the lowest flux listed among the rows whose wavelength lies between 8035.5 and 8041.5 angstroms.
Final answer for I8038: 6.327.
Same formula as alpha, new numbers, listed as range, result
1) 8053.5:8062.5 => 7.12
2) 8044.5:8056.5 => 6.92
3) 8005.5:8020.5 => 6.35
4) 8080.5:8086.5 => 7.16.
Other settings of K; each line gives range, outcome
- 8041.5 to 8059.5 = 7.937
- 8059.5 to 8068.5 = 6.399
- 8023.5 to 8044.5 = 7.914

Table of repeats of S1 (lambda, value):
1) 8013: 6.244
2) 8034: 7.397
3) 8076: 7.856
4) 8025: 6.636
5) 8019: 4.826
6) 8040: 6.766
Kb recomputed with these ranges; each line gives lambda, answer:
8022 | 7.18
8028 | 7.875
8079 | 6.417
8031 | 7.295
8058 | 7.937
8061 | 6.222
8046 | 6.892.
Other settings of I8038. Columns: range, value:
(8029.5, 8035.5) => 7.295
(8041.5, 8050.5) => 6.326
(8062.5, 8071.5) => 5.57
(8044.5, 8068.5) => 6.222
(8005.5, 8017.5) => 6.244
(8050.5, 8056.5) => 7.213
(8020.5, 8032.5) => 6.636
